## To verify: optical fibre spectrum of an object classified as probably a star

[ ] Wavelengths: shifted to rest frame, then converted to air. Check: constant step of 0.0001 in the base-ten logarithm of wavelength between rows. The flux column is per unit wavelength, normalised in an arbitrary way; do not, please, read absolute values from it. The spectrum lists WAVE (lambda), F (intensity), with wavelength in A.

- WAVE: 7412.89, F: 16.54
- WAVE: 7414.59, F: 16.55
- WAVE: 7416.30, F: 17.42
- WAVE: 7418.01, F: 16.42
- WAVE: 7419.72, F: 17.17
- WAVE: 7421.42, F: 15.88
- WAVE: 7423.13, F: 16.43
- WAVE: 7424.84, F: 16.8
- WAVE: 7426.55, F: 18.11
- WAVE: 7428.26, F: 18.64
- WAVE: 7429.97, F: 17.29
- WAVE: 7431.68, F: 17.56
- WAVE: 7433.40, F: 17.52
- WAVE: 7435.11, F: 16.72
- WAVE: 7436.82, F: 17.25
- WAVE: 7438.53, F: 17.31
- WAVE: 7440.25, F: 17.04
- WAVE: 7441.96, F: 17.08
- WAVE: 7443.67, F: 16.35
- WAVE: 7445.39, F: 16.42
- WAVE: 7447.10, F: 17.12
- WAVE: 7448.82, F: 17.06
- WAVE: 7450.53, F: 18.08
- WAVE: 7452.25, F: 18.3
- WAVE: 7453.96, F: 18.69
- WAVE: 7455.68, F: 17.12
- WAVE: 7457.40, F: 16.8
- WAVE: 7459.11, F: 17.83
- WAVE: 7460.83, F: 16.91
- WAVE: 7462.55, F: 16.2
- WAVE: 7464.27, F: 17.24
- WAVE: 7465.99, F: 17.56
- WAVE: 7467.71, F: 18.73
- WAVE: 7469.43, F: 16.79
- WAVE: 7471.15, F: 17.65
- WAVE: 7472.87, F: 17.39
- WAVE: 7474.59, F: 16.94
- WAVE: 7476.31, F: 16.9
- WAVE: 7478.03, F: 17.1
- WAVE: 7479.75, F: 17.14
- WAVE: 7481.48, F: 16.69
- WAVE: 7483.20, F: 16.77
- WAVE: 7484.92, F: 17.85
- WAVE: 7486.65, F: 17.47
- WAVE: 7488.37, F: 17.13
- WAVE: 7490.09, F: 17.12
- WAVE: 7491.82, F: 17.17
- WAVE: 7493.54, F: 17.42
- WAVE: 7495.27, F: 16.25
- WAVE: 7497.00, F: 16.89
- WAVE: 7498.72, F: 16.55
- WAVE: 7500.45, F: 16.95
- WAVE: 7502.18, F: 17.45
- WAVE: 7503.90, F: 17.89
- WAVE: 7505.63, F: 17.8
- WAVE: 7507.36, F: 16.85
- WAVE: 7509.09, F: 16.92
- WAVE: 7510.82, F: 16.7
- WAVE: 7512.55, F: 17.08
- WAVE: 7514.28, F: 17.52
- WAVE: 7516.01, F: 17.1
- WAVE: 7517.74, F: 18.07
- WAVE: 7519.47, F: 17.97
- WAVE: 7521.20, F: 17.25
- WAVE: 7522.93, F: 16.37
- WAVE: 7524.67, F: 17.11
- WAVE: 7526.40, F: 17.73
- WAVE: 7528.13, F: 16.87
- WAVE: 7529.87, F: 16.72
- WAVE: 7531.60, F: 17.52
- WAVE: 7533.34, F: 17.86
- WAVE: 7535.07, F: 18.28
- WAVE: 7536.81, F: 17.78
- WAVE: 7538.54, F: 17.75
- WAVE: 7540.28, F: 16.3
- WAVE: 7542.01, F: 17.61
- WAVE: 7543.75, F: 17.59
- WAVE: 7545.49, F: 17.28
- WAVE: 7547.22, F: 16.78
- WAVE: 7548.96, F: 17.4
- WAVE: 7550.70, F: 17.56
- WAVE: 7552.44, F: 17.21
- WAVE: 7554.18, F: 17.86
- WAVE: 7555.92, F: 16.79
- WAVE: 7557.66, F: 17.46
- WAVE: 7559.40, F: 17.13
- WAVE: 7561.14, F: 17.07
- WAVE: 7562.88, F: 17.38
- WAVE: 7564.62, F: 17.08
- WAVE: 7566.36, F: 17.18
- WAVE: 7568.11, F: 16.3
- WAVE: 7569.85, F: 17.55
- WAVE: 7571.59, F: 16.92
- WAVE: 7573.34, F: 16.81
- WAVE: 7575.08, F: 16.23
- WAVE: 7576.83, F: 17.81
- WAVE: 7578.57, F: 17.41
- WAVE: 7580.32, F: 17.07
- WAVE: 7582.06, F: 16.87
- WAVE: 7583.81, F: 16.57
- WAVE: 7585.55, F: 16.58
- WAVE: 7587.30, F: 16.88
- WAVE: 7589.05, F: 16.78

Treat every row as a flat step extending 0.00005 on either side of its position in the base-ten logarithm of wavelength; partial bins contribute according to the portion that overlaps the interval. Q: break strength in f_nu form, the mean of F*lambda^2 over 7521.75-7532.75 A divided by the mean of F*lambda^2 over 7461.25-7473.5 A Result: 1.00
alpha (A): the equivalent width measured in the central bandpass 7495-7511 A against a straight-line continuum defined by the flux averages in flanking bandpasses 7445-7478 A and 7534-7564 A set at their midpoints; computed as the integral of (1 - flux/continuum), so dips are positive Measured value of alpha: 0.3 A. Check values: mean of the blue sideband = 17.4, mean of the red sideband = 17.4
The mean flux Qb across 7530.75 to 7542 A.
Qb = 17.6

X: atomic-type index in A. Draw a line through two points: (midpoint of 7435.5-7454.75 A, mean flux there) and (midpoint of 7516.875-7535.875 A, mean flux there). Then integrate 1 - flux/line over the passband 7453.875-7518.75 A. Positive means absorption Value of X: 0.6 A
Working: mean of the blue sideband 17.3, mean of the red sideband 17.4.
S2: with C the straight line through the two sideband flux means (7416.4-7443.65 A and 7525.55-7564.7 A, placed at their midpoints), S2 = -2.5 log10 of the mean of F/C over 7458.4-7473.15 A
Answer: -0.01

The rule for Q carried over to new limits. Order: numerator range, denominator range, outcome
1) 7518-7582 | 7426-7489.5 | 1.02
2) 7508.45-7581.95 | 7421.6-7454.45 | 1.03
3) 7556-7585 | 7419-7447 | 1.03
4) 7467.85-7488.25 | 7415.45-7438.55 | 1.02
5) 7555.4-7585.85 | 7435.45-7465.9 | 1.02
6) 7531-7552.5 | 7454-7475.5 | 1.03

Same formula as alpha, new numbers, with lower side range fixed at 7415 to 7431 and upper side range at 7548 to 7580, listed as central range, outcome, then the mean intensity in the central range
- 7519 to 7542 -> -0.3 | 17.3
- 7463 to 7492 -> -0.2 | 17.3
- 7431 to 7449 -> 0.1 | 17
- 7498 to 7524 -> -0.1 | 17.2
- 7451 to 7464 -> -0.2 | 17.4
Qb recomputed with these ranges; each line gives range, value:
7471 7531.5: 17.2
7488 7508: 17.1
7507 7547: 17.3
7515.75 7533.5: 17.3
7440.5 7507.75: 17.2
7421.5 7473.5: 17.3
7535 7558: 17.4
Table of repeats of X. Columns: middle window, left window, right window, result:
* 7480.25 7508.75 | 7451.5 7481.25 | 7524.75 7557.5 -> 0.4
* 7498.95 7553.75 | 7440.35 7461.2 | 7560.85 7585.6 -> -0.7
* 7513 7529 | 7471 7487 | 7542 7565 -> -0.1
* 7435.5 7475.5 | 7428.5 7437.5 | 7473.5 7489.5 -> -0.1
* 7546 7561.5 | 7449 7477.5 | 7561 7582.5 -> -0.1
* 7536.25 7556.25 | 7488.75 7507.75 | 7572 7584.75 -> -0.4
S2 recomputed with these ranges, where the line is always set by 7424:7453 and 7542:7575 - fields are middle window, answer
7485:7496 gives 0.01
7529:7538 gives -0.03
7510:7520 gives -0.01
